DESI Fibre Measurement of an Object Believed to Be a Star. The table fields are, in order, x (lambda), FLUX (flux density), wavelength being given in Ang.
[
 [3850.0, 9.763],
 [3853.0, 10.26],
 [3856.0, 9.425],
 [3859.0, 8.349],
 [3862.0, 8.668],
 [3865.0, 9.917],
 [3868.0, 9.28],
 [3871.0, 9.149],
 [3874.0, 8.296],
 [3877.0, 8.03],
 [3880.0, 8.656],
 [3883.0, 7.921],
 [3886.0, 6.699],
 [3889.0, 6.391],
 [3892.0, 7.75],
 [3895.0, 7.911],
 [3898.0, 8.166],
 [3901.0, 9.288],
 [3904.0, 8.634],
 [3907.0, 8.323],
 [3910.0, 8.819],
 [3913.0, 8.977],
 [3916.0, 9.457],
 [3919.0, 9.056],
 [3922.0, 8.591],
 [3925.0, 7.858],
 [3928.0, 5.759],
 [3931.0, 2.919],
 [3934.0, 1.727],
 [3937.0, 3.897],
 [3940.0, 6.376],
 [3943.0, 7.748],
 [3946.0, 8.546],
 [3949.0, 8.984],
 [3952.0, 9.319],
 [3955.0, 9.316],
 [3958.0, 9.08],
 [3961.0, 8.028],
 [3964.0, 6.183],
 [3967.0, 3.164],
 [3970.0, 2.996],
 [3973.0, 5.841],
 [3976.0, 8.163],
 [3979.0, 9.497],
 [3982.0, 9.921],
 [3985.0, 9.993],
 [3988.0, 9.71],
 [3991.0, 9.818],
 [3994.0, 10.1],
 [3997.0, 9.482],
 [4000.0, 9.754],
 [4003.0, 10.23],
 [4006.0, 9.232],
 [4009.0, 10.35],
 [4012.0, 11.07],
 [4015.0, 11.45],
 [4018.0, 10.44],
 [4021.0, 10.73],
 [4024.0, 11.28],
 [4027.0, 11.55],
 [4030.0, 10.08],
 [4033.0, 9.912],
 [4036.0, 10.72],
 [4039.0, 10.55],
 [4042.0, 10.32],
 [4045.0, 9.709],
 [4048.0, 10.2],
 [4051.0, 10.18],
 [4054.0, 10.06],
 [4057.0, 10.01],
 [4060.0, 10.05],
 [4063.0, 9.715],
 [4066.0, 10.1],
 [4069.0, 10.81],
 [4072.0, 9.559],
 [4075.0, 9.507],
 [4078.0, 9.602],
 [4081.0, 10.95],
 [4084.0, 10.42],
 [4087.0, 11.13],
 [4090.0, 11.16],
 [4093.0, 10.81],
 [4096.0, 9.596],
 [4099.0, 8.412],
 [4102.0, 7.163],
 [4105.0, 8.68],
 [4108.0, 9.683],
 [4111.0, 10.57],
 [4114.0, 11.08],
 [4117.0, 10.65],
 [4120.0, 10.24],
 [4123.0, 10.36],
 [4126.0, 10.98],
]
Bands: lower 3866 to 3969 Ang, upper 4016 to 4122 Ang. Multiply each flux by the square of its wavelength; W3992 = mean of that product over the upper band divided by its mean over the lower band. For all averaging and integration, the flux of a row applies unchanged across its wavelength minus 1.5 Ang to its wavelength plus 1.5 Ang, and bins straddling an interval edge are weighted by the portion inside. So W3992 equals 1.4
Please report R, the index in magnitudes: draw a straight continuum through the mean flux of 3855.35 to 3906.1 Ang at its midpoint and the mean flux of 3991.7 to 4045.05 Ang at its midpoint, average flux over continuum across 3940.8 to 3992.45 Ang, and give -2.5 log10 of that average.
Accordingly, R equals 0.20 mag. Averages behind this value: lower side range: 8.37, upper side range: 10.4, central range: 7.99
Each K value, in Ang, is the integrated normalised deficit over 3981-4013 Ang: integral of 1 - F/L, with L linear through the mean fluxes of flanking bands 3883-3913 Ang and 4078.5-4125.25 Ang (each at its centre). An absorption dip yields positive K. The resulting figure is -3.3 Ang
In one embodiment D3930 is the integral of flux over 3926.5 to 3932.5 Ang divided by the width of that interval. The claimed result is 4.34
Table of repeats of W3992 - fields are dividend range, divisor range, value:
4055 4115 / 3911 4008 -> 1.35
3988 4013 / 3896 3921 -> 1.18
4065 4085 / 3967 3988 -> 1.41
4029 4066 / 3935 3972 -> 1.54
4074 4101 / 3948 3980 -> 1.48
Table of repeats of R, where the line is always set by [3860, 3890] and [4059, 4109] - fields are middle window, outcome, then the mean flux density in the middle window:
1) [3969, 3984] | 0.20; 7.52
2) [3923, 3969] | 0.32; 6.58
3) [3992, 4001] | -0.07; 9.78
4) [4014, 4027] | -0.17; 11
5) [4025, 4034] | -0.12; 10.6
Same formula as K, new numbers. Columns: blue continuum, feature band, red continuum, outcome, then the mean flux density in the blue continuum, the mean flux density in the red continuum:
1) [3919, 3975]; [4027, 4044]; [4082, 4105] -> -3.8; 6.55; 9.76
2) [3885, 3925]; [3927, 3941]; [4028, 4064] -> 7.6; 8.32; 10.2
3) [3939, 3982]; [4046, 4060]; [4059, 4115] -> -1.2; 7.47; 9.94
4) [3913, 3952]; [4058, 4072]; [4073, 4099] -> -0.4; 6.93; 10.3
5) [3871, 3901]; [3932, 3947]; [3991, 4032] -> 5.9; 7.9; 10.4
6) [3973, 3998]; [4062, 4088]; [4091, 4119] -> -1.6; 9.36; 9.67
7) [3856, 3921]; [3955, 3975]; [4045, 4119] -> 6.3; 8.49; 10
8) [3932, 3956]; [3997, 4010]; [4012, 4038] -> -0.1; 6.86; 10.8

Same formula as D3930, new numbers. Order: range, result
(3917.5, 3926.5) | 8.5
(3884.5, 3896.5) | 7.19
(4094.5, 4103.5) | 8.39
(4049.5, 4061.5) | 10.1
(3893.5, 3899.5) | 8.04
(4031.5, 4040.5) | 10.4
